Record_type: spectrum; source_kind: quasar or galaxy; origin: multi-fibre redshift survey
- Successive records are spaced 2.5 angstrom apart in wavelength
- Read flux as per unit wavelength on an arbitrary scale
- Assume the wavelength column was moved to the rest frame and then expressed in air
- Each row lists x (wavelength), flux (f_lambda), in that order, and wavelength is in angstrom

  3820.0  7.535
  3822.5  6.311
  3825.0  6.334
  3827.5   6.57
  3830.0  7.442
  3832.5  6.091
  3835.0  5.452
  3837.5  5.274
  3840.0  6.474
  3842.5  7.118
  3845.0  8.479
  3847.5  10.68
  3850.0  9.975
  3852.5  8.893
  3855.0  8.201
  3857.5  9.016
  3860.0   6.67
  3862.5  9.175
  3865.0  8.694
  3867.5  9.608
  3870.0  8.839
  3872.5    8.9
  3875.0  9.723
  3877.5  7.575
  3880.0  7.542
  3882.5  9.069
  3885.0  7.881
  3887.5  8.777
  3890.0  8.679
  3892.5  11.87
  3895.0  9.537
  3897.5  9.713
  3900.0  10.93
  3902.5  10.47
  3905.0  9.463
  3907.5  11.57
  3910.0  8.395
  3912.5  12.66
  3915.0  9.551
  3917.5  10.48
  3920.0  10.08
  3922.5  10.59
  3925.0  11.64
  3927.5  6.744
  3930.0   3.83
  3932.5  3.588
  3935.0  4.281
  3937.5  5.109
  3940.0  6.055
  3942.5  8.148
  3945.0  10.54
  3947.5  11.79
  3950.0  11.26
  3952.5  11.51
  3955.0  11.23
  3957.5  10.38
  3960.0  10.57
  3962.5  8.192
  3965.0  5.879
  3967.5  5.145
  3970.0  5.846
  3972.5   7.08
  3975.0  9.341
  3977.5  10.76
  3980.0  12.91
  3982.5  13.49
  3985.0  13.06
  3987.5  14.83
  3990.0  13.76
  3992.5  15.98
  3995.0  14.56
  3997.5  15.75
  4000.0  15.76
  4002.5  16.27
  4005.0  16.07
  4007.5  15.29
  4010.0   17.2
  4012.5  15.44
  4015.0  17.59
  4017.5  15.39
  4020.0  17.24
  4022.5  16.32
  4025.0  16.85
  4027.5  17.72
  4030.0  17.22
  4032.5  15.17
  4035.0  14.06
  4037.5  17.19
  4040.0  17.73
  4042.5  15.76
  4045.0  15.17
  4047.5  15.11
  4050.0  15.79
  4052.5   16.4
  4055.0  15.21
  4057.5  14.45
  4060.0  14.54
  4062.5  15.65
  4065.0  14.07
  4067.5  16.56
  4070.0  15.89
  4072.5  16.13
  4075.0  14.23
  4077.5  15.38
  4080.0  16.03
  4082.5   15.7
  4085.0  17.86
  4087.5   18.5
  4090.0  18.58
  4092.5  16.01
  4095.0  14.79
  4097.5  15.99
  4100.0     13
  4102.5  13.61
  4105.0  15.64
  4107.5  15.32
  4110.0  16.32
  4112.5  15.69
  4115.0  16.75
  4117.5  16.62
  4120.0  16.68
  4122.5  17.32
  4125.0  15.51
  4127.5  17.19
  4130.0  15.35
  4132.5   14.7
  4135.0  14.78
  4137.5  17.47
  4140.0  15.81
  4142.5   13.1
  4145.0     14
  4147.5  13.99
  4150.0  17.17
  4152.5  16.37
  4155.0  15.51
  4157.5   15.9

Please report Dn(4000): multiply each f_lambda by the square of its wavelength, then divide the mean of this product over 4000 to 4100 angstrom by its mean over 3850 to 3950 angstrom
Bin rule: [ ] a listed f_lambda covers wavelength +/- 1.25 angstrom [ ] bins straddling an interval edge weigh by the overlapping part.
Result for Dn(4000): 1.9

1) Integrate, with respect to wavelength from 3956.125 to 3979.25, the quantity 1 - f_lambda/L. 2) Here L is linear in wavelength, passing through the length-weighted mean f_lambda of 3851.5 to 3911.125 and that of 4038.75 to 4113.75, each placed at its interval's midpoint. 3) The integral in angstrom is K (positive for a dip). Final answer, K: 7.28 angstrom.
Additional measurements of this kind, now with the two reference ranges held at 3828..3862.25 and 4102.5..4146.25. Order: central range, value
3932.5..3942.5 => 4.9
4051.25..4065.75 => -1.3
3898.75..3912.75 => -1.5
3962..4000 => 1.2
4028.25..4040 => -2.7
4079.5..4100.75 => -2.4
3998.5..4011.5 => -4.0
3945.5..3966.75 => 1.7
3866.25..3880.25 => -0.5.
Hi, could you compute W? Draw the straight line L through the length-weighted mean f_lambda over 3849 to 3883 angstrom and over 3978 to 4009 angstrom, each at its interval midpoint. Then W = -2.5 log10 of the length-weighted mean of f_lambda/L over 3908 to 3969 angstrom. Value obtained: 0.35 mag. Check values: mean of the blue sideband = 8.69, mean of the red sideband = 14.7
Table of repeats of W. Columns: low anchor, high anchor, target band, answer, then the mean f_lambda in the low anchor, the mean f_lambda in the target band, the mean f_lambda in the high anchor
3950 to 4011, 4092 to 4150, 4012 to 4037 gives -0.237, 12.1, 16.4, 15.5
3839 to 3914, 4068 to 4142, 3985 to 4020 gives -0.209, 9.16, 15.6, 15.9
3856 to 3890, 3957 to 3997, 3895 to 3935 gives 0.032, 8.58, 9.16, 10.8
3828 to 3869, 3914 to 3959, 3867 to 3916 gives -0.148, 7.93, 9.54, 8.72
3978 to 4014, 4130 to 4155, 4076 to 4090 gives -0.113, 15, 16.8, 15.3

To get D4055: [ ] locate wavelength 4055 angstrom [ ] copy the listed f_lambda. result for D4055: 15.21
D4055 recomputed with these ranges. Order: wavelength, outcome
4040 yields 17.73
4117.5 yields 16.62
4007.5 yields 15.29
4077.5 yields 15.38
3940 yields 6.055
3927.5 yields 6.744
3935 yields 4.281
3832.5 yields 6.091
